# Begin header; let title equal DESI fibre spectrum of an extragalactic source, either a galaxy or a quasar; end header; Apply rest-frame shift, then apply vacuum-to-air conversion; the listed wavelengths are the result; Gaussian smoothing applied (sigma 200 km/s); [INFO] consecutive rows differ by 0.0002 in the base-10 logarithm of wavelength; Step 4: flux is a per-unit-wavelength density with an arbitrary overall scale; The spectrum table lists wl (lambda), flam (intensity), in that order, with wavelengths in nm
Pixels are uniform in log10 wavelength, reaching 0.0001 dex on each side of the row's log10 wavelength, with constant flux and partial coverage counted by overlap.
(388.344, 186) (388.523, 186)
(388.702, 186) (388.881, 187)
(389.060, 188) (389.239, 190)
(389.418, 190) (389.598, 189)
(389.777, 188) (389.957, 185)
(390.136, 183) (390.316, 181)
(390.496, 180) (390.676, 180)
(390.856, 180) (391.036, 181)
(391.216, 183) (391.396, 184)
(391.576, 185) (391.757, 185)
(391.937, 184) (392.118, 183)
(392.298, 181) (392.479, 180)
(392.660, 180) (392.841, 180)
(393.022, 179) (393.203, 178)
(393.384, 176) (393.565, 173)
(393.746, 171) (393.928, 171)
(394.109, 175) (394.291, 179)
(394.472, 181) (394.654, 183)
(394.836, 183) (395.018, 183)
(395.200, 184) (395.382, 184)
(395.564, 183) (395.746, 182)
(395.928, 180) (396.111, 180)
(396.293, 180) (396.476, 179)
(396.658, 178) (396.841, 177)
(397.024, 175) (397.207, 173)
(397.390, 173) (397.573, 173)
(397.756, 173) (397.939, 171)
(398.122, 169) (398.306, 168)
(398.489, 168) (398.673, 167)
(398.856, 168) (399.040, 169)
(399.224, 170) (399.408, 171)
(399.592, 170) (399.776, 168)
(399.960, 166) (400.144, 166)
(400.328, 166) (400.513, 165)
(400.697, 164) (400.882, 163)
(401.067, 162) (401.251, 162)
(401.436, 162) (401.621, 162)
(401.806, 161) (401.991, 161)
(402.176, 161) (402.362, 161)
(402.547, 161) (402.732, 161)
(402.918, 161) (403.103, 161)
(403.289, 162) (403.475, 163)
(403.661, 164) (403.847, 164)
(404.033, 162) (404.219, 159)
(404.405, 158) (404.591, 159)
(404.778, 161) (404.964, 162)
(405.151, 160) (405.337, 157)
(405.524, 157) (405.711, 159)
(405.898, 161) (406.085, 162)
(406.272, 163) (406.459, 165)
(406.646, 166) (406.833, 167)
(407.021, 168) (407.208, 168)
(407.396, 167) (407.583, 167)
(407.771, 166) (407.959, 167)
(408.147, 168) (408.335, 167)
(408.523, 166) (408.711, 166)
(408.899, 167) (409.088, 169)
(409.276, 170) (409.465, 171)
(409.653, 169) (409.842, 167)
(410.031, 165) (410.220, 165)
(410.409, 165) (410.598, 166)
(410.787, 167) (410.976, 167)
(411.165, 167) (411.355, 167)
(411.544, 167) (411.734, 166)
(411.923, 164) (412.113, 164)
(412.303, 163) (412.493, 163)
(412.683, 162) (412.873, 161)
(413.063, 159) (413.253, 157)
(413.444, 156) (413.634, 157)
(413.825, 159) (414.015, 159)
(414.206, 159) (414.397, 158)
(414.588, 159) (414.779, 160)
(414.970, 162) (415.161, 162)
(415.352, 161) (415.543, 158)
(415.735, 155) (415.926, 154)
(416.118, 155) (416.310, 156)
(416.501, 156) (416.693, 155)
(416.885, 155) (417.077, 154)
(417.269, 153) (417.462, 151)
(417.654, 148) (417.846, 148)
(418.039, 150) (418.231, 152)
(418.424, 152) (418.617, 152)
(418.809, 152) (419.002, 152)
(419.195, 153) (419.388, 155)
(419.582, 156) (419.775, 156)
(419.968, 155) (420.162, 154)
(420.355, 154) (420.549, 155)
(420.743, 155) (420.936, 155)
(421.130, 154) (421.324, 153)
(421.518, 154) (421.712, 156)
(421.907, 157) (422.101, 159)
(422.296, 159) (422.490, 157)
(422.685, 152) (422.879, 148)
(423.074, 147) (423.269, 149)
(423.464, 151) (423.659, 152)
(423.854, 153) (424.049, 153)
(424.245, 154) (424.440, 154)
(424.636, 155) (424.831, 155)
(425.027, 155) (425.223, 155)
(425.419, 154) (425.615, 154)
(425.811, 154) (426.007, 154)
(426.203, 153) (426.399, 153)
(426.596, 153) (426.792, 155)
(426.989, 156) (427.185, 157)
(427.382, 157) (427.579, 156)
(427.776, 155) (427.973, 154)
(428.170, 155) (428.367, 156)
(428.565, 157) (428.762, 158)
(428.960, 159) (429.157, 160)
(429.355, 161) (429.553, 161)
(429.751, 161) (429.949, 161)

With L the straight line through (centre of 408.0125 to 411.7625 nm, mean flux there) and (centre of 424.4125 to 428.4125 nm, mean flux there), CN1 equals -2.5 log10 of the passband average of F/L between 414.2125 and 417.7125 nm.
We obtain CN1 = 0.042 mag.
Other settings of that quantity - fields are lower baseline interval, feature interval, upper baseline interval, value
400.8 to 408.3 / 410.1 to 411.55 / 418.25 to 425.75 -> -0.046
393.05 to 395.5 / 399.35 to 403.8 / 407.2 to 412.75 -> 0.061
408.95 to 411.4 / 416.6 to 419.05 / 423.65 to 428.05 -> 0.064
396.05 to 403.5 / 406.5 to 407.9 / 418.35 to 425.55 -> -0.026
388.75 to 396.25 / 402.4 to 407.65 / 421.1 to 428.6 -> 0.057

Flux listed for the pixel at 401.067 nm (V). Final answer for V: 162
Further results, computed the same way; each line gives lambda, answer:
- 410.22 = 165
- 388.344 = 186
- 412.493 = 163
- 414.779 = 160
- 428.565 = 157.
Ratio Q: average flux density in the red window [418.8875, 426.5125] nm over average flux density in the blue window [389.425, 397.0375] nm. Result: 0.85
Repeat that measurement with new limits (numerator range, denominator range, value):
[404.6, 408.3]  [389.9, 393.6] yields 0.90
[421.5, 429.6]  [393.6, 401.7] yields 0.90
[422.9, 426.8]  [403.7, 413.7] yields 0.93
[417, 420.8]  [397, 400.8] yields 0.90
